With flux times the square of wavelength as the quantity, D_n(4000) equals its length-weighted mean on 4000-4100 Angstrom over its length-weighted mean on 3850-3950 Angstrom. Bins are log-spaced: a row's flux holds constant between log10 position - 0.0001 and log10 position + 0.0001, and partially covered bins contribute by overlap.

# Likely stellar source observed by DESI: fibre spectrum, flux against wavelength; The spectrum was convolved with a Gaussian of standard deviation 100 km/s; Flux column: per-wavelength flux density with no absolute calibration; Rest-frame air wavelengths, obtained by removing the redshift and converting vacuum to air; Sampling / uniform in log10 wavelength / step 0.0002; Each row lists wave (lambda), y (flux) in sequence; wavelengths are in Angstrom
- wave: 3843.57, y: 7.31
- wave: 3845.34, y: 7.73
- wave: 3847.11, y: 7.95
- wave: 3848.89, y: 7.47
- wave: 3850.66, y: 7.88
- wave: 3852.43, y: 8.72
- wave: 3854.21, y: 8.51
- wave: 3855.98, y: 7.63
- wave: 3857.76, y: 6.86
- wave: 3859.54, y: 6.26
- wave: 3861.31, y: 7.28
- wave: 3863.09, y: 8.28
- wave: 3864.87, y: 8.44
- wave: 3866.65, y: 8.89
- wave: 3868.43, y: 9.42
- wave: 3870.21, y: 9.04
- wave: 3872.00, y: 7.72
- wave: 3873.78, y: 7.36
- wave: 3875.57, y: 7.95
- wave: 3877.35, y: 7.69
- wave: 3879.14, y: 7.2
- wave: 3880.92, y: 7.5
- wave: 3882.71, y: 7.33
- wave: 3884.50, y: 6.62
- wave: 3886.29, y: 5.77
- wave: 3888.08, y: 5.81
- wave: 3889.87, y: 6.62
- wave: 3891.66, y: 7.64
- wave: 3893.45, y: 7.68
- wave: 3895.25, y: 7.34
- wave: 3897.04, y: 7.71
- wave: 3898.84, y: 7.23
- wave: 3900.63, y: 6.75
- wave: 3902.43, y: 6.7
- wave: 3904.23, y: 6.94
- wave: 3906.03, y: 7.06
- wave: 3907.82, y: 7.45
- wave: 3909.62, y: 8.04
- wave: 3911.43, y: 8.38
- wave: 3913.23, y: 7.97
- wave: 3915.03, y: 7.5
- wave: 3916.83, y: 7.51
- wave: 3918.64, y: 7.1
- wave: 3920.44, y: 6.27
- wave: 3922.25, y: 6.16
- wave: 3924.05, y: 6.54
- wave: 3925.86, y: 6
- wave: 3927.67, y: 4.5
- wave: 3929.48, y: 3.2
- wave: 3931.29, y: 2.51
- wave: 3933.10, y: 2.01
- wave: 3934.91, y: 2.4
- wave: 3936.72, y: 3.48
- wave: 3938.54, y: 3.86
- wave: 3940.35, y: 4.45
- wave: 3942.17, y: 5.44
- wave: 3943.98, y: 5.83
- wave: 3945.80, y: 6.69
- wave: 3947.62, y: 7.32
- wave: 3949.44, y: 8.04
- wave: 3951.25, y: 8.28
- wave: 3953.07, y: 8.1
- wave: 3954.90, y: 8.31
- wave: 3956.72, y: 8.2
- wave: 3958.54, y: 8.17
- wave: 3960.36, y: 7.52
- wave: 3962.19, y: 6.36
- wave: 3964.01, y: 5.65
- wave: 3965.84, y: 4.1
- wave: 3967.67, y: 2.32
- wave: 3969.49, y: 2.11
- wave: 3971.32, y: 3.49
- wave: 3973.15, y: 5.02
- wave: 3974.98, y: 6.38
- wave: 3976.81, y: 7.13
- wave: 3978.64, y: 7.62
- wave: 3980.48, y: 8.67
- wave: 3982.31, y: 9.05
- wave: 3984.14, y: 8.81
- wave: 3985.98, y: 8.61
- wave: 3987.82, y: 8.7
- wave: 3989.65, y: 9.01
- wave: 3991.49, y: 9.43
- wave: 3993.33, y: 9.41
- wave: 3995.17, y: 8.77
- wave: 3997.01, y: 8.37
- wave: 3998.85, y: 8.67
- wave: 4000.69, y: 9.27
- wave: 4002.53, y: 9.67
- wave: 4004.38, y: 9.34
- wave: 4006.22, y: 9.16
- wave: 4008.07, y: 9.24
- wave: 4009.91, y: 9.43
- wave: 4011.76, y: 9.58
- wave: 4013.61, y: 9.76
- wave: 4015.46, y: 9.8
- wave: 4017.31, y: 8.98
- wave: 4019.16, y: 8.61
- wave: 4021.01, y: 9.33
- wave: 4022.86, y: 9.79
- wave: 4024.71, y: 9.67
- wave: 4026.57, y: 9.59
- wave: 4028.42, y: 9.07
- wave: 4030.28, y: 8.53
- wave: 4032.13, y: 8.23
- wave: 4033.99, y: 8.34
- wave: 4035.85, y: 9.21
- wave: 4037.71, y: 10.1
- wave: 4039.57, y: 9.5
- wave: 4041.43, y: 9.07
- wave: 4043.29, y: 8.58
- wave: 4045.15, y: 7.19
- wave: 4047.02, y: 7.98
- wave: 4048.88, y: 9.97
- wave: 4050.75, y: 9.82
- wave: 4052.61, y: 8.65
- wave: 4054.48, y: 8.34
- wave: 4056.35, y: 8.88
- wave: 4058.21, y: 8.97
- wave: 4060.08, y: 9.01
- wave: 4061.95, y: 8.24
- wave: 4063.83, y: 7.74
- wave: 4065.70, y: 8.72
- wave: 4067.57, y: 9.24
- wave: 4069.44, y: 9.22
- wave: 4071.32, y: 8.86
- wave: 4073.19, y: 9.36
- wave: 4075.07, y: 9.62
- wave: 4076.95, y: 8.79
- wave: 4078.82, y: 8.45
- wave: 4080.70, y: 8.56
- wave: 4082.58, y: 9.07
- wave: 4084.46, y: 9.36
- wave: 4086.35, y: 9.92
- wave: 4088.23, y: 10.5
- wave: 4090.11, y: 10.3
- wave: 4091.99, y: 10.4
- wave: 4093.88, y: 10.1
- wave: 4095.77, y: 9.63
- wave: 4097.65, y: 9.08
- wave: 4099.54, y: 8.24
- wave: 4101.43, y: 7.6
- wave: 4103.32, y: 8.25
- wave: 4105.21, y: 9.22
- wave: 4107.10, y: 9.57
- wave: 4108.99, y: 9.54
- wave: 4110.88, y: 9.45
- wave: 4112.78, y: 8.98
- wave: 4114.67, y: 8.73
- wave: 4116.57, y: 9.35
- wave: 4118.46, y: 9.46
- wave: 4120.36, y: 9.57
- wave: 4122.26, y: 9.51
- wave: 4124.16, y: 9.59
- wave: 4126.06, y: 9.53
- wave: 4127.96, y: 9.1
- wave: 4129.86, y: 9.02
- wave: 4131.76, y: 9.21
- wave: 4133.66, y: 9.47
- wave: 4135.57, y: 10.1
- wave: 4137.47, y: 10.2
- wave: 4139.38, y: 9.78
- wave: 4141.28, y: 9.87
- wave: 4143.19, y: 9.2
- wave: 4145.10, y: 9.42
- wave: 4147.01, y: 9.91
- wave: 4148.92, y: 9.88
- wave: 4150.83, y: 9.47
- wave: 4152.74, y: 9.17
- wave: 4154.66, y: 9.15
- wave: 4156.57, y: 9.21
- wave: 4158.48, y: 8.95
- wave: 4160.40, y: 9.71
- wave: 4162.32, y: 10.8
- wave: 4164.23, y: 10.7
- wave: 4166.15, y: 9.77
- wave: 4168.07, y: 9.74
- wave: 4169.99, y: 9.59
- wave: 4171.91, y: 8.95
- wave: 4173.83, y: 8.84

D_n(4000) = 1.5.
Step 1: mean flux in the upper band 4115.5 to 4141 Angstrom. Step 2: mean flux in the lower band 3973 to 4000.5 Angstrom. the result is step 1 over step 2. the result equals 1.1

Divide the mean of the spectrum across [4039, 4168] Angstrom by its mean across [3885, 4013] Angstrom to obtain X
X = 1.3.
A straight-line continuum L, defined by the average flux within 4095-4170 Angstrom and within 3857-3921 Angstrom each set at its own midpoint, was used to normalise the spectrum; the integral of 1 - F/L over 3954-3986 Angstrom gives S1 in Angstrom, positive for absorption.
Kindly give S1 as 6.4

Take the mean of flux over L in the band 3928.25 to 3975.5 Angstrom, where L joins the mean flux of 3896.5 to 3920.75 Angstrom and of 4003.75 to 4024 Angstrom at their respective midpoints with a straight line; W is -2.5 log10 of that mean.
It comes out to 0.47 mag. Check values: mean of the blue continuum 7.35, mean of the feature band 5.34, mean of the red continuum 9.37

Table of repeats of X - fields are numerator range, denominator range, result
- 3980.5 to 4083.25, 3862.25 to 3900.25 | 1.19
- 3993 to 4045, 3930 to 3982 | 1.60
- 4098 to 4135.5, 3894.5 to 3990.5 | 1.43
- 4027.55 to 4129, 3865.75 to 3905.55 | 1.23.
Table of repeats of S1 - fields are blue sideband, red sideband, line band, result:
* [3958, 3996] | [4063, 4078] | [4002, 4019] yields -3.83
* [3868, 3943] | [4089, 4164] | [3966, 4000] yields 1.25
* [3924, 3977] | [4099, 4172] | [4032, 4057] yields -4.78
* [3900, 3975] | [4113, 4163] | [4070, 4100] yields -2.97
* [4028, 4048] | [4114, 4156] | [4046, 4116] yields -0.31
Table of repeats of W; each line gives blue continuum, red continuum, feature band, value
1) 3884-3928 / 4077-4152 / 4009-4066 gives -0.06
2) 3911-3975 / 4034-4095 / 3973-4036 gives -0.19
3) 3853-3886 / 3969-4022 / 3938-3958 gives 0.19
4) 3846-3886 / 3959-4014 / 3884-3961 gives 0.20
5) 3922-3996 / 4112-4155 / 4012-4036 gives -0.22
